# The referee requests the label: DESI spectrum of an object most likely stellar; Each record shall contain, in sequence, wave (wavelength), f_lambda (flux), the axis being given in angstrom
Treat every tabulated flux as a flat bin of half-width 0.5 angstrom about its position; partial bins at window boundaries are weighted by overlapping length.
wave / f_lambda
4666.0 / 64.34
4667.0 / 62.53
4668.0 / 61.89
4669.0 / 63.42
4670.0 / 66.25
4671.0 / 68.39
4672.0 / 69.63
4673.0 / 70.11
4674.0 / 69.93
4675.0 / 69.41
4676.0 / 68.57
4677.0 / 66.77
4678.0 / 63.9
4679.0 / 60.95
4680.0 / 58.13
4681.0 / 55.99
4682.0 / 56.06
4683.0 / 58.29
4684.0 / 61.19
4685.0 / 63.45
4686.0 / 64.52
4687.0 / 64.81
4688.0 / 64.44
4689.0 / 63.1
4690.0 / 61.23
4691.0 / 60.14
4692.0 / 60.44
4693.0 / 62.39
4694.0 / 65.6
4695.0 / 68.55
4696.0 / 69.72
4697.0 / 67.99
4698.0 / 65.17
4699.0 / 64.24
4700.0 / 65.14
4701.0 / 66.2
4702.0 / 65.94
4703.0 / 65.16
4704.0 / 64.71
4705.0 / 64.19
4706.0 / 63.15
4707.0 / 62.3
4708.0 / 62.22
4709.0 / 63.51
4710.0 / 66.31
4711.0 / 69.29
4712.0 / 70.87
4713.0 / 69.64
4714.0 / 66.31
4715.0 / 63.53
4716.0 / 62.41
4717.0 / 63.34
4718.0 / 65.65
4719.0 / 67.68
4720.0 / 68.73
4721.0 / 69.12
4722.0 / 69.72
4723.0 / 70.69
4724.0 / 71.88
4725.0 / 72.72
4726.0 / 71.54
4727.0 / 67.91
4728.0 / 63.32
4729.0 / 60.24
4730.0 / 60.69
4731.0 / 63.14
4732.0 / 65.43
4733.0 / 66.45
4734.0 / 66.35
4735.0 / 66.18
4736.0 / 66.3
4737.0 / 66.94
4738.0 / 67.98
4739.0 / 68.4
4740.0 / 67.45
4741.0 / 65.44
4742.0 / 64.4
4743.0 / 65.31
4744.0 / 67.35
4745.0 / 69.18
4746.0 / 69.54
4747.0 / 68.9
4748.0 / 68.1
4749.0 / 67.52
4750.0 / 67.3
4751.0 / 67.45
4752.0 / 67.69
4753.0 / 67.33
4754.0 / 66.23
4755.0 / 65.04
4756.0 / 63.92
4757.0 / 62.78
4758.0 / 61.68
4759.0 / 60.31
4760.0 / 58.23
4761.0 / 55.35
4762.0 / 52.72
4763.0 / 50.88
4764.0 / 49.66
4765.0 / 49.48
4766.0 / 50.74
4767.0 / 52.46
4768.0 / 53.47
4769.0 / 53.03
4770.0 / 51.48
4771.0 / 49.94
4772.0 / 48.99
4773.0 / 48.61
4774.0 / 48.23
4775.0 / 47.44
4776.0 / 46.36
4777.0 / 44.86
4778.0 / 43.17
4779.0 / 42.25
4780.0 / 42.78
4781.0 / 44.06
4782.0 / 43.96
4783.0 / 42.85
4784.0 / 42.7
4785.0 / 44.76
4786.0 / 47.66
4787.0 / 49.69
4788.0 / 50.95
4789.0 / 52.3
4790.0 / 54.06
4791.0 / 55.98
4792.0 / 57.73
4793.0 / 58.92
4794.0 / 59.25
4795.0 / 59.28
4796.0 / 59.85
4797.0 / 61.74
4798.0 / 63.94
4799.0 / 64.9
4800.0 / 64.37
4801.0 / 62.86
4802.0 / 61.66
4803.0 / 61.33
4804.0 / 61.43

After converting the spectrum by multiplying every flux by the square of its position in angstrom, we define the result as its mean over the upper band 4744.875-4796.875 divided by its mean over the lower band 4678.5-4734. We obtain 0.87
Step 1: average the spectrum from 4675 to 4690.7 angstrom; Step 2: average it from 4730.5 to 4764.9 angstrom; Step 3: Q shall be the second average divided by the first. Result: 1.0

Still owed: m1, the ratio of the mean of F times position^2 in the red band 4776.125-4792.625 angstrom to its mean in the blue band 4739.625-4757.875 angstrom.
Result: 0.7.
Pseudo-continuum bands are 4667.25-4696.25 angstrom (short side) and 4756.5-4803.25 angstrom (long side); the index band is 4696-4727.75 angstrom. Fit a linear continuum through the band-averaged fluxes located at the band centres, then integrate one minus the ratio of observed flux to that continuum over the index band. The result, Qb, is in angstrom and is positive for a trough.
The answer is -3.2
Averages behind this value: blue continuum 64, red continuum 52.9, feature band 66.7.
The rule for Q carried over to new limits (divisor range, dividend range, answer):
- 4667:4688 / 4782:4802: 0.86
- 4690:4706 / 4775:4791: 0.72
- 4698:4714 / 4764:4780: 0.74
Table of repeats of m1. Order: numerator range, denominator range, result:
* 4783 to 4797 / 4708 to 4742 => 0.82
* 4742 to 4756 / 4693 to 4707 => 1.05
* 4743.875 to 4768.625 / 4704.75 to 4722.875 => 0.94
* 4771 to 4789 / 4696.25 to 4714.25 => 0.72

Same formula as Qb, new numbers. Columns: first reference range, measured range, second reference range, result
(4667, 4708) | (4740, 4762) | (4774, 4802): -3.2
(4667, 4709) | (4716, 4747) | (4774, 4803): -4.1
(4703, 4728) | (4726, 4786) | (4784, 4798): 2.4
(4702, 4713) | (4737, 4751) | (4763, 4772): -2.6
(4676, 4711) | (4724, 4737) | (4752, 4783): -1.8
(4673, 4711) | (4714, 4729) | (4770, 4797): -2.0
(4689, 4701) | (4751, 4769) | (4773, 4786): -3.2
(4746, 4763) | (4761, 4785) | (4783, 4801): 4.7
